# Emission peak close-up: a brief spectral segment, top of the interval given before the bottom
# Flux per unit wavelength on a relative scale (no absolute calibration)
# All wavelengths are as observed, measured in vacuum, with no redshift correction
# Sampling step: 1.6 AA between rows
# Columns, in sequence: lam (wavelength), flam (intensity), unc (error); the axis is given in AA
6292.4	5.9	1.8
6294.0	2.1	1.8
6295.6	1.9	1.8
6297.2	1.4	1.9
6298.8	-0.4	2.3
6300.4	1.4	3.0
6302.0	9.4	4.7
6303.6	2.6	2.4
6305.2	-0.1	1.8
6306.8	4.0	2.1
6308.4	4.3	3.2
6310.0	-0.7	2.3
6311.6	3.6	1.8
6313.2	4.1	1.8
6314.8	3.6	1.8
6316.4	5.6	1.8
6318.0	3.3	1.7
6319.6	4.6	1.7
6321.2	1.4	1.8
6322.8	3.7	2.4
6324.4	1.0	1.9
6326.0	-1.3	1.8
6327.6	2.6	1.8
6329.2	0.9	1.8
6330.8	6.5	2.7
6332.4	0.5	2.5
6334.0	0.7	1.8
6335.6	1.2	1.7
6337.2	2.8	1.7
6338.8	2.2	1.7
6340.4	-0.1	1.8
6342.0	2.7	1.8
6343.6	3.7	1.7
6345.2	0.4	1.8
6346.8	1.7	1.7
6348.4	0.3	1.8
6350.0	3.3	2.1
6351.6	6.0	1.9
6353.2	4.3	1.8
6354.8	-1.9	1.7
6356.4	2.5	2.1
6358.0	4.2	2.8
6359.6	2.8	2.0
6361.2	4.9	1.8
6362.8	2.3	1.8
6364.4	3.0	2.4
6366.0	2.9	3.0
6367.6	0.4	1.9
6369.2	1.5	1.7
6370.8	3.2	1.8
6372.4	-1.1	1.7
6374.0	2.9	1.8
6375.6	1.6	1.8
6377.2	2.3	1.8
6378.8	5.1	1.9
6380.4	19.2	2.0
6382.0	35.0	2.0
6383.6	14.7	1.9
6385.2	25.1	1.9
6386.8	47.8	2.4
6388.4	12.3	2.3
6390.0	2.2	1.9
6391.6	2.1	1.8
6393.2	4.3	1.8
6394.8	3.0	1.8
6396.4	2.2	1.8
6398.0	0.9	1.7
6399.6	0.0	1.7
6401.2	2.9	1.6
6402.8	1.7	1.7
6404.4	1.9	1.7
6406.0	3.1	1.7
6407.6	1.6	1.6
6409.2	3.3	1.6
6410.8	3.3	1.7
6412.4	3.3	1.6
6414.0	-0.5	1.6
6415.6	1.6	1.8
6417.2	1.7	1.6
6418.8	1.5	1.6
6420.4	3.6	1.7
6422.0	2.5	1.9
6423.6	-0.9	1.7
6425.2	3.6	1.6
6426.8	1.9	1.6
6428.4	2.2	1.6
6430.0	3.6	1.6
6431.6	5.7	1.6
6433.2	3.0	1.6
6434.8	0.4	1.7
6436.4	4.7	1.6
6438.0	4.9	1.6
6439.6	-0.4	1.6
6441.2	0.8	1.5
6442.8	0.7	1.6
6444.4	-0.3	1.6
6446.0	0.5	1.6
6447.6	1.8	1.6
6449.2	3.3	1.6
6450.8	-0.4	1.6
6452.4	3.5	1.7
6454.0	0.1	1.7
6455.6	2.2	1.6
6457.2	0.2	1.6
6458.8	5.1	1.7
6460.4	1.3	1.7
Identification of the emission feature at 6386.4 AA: [O II] 3727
